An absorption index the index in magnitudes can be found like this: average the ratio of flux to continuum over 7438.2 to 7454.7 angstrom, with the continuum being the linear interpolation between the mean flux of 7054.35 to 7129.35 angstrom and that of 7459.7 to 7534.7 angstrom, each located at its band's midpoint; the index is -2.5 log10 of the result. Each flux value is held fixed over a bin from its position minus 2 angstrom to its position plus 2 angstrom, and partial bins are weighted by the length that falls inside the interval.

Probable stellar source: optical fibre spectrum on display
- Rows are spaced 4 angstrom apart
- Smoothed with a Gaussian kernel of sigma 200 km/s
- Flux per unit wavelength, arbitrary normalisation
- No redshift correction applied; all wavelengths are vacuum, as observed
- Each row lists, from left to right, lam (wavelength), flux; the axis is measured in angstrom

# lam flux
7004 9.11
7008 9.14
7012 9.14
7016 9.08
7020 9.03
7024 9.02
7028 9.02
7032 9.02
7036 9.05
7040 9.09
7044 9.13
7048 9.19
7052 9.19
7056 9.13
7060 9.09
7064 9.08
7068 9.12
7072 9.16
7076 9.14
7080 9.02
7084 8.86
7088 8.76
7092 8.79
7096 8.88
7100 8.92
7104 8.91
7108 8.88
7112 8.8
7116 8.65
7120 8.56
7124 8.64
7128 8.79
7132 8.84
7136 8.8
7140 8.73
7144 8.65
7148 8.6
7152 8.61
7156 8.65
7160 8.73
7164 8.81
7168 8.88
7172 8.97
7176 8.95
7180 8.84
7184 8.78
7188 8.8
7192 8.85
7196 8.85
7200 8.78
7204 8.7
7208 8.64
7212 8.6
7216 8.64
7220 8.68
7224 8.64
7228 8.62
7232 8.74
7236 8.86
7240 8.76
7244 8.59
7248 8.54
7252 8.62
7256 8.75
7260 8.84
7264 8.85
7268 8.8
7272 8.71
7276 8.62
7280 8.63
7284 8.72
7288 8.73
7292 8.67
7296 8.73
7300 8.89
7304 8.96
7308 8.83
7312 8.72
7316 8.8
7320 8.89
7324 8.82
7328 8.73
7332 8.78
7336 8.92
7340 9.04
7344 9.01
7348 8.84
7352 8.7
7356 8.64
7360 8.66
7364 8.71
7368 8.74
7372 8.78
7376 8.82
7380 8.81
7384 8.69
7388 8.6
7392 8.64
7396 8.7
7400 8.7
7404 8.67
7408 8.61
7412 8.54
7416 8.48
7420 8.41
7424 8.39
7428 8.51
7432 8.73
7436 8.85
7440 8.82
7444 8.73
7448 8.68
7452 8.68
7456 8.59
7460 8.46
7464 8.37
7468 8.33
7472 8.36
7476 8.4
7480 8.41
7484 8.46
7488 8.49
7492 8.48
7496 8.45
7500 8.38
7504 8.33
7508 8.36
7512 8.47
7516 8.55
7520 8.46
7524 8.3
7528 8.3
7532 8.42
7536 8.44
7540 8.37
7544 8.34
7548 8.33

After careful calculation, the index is -0.03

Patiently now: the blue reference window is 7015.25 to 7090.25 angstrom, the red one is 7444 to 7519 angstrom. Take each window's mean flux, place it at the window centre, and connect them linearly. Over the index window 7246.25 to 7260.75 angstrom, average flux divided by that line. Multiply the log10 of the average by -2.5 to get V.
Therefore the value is 0.01 mag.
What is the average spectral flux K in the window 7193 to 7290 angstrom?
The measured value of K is 8.71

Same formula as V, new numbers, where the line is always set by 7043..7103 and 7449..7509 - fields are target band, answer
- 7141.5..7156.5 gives 0.04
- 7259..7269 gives -0.01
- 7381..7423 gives -0.01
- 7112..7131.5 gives 0.03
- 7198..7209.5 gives 0.02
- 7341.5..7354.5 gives -0.03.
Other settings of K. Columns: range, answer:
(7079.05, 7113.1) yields 8.87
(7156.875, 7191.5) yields 8.84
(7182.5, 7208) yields 8.78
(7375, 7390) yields 8.72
